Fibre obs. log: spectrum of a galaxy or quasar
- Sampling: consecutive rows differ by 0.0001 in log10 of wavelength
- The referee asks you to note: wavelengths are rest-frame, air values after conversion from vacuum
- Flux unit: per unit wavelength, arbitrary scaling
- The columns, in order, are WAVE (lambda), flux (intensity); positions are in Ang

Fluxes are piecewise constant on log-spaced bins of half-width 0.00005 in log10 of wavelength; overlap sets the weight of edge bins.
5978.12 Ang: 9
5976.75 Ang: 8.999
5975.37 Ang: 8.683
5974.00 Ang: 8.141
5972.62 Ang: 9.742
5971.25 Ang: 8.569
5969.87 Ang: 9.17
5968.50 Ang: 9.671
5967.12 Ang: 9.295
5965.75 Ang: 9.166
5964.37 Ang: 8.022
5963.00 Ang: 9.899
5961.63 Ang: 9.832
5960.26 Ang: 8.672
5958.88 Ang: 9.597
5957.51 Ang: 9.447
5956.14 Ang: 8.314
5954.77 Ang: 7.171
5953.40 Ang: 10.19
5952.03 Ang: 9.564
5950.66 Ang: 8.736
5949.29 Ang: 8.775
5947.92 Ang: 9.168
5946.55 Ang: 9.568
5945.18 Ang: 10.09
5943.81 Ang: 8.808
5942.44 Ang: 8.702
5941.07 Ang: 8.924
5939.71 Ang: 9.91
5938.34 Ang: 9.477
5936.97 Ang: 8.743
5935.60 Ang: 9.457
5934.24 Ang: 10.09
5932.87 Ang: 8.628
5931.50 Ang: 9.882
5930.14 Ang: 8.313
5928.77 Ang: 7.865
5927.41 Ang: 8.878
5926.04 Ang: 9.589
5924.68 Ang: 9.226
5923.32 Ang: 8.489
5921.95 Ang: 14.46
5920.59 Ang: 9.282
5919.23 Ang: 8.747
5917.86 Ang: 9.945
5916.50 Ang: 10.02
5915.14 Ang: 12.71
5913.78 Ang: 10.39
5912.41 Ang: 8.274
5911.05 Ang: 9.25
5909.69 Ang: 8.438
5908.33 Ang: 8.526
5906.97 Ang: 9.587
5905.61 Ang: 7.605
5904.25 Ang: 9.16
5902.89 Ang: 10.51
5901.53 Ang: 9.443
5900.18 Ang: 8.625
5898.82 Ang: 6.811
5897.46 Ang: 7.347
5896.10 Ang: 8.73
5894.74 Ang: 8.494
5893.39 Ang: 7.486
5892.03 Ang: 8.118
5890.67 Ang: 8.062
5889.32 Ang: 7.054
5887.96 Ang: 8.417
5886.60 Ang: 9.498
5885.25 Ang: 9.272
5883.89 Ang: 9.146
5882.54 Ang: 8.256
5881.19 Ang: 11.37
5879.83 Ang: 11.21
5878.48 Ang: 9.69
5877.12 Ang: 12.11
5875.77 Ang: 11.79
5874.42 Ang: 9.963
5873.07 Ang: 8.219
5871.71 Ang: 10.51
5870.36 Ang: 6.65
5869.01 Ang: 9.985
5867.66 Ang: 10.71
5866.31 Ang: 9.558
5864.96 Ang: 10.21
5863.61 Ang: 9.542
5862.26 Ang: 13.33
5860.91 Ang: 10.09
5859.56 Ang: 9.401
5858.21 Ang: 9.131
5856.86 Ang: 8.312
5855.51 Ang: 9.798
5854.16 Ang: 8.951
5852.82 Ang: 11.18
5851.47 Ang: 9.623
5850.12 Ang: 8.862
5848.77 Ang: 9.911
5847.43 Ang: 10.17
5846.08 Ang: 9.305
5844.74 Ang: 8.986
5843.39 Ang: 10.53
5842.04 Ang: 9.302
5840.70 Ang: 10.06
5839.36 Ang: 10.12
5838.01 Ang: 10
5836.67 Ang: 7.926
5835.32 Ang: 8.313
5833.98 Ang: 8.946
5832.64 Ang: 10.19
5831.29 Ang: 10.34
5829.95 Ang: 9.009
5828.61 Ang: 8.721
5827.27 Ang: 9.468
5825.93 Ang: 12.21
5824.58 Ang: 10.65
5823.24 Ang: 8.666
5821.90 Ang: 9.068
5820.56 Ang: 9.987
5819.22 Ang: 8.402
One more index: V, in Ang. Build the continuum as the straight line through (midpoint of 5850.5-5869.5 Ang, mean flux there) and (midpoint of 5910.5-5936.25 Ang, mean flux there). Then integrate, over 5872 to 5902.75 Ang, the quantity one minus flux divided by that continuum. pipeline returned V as 2.3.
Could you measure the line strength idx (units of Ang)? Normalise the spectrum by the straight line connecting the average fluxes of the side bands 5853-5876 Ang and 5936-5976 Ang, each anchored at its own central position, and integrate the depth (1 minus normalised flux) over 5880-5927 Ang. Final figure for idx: 1.6 Ang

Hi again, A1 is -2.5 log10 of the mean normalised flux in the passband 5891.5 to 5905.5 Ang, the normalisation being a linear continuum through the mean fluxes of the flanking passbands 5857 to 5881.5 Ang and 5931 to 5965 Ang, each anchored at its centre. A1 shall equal 0.16 mag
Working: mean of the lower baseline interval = 10.1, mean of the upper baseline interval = 9.18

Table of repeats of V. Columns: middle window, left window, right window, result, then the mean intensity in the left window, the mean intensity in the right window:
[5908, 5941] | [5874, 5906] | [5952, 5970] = -1.49 Ang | 9.1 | 9.13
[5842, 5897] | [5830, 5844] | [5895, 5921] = -1.05 Ang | 9.54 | 9.11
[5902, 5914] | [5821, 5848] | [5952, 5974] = 0.36 Ang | 9.6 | 9.1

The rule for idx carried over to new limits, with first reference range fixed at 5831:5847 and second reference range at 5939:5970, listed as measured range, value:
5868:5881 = -1.0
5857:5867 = -0.7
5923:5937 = 0.3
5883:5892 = 0.8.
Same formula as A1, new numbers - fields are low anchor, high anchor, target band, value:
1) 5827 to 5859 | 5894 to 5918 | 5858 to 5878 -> -0.088 mag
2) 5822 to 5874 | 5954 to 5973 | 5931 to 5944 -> -0.011 mag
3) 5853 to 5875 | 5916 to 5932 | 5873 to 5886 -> -0.060 mag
